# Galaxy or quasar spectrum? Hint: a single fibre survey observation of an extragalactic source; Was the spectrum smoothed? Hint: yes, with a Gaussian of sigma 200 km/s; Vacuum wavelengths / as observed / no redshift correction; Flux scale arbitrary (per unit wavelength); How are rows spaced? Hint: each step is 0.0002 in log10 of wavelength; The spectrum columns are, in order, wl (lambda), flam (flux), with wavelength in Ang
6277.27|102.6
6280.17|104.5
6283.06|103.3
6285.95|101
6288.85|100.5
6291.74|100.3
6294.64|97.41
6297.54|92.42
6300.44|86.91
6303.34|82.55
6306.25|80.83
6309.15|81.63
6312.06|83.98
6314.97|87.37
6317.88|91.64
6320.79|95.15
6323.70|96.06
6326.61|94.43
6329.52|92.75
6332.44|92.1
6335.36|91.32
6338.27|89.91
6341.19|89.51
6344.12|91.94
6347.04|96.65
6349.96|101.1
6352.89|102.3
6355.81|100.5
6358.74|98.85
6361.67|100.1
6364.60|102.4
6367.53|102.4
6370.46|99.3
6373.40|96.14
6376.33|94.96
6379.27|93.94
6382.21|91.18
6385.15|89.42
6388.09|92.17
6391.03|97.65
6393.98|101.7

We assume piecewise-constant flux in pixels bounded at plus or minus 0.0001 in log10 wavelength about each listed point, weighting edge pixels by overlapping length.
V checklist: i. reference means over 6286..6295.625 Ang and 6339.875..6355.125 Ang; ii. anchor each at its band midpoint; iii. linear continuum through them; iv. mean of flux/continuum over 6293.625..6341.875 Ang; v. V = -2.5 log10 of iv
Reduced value 0.10 mag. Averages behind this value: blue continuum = 99.7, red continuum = 96.6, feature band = 89.7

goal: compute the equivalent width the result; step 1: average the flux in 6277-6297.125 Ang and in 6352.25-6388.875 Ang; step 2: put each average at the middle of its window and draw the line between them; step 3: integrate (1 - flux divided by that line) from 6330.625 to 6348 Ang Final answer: 1.2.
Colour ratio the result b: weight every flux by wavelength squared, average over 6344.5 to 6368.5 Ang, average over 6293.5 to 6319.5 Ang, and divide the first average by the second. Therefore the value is 1.2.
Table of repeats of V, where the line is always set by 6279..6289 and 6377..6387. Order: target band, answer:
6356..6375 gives -0.07 mag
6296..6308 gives 0.17 mag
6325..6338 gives 0.06 mag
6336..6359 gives -0.01 mag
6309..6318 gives 0.16 mag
